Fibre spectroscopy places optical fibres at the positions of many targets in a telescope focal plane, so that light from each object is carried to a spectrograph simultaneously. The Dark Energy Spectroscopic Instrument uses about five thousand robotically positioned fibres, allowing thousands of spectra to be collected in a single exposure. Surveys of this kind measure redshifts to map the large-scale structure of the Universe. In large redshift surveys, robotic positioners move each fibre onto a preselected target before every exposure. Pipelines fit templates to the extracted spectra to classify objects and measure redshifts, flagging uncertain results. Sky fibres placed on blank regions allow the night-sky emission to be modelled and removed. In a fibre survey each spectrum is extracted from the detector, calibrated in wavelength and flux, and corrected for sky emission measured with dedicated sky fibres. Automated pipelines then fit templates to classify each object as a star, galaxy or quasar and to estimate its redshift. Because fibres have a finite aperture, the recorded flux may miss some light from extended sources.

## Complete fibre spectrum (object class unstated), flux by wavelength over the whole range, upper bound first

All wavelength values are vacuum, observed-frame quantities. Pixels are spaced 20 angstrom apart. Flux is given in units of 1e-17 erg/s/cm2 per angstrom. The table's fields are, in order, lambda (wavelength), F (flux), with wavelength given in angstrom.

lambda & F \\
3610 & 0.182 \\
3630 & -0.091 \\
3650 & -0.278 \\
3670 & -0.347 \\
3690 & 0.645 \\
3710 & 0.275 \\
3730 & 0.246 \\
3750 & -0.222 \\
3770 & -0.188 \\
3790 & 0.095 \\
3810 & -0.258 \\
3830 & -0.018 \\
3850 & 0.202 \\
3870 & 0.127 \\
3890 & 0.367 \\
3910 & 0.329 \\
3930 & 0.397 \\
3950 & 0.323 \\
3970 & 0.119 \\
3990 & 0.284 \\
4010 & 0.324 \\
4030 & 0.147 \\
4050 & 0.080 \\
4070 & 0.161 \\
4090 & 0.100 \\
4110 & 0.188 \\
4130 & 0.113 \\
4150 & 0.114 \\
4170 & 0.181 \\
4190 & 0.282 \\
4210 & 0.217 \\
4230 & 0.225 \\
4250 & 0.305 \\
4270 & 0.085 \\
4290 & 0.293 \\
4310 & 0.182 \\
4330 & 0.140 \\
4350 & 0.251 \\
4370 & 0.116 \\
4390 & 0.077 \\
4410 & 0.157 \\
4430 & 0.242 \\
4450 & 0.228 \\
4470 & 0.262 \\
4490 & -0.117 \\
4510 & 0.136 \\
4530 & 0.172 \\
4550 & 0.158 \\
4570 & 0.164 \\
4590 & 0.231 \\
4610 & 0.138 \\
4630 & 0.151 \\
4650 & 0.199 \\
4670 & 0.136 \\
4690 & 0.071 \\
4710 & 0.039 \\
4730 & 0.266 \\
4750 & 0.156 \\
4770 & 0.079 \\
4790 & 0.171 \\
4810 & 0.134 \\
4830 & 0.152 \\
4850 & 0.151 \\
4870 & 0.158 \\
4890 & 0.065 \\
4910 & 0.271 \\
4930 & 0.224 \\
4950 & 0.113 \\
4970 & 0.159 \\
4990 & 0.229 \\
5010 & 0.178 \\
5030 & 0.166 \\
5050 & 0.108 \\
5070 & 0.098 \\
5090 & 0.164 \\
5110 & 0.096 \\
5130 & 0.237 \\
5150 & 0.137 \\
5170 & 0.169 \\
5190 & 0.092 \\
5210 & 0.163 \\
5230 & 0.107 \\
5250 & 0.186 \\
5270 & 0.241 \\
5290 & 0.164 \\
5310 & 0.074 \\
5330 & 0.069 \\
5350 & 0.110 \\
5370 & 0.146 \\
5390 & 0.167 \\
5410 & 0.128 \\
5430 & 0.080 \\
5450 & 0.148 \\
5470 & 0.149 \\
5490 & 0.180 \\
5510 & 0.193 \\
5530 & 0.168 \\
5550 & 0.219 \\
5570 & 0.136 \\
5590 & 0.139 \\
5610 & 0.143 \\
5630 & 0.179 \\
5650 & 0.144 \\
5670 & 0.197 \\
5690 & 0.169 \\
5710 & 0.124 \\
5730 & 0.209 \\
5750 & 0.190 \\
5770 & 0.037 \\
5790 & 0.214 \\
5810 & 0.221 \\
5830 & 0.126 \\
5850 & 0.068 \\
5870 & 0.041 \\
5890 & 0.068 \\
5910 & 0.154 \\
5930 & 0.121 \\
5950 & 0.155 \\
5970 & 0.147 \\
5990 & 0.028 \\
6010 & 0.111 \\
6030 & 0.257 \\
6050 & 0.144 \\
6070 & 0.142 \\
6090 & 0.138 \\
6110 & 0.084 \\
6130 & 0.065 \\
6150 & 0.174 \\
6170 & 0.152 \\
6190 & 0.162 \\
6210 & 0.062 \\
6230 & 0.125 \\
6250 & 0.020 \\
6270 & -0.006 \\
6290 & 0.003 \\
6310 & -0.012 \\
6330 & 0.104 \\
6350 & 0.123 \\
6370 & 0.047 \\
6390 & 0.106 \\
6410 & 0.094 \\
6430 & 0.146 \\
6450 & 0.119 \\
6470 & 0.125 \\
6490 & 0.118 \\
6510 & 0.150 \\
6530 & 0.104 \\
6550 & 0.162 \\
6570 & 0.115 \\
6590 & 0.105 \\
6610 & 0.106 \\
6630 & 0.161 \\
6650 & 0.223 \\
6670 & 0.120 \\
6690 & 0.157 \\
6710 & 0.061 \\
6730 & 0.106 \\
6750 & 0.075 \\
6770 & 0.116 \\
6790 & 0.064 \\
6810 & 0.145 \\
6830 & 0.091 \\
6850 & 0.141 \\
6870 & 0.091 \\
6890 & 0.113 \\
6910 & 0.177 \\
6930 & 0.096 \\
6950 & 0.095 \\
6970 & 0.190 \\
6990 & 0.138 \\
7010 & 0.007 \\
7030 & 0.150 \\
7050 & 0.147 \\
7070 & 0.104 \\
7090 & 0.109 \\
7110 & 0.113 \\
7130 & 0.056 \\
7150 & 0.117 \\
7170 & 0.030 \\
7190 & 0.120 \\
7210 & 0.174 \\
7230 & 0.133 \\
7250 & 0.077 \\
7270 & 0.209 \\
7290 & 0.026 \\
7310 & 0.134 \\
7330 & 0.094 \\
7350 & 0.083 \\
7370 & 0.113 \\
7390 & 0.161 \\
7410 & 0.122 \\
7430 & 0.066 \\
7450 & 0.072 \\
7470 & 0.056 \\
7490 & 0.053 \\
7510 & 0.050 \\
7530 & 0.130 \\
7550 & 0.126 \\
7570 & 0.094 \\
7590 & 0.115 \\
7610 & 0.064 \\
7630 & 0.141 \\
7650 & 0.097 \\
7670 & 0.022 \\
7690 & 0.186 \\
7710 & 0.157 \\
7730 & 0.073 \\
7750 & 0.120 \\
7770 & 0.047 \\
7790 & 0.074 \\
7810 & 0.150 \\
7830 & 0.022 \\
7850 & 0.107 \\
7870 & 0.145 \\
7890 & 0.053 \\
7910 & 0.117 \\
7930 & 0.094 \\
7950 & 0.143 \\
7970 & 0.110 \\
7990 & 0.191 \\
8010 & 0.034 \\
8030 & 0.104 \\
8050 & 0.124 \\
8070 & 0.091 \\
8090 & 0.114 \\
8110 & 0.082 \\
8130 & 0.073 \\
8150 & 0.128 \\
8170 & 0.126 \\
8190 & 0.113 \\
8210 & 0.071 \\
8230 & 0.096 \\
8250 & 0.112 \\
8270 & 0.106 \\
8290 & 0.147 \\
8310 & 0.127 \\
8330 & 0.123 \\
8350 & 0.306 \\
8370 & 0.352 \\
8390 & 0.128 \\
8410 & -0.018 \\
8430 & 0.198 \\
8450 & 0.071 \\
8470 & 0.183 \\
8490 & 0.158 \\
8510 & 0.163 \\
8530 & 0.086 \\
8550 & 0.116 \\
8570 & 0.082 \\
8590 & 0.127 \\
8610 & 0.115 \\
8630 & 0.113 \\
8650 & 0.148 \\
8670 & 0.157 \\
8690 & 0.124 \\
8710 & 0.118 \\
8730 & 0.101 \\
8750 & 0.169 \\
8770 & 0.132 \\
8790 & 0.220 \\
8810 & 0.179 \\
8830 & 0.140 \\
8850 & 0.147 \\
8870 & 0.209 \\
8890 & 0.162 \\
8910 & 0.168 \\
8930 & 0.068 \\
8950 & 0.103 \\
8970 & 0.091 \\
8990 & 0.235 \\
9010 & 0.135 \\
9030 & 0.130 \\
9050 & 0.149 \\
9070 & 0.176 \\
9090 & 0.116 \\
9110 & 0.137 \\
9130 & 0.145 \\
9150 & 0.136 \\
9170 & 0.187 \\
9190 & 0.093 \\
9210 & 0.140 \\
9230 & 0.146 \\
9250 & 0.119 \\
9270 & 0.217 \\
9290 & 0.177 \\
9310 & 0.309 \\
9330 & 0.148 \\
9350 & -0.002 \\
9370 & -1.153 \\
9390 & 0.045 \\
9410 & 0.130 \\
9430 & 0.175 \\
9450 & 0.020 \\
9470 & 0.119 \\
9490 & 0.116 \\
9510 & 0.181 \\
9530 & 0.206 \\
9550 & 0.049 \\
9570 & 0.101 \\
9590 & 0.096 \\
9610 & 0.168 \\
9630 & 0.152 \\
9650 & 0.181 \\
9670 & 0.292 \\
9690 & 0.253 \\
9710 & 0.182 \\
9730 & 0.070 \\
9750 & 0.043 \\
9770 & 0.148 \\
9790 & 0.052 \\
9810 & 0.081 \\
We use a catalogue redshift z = 1.242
